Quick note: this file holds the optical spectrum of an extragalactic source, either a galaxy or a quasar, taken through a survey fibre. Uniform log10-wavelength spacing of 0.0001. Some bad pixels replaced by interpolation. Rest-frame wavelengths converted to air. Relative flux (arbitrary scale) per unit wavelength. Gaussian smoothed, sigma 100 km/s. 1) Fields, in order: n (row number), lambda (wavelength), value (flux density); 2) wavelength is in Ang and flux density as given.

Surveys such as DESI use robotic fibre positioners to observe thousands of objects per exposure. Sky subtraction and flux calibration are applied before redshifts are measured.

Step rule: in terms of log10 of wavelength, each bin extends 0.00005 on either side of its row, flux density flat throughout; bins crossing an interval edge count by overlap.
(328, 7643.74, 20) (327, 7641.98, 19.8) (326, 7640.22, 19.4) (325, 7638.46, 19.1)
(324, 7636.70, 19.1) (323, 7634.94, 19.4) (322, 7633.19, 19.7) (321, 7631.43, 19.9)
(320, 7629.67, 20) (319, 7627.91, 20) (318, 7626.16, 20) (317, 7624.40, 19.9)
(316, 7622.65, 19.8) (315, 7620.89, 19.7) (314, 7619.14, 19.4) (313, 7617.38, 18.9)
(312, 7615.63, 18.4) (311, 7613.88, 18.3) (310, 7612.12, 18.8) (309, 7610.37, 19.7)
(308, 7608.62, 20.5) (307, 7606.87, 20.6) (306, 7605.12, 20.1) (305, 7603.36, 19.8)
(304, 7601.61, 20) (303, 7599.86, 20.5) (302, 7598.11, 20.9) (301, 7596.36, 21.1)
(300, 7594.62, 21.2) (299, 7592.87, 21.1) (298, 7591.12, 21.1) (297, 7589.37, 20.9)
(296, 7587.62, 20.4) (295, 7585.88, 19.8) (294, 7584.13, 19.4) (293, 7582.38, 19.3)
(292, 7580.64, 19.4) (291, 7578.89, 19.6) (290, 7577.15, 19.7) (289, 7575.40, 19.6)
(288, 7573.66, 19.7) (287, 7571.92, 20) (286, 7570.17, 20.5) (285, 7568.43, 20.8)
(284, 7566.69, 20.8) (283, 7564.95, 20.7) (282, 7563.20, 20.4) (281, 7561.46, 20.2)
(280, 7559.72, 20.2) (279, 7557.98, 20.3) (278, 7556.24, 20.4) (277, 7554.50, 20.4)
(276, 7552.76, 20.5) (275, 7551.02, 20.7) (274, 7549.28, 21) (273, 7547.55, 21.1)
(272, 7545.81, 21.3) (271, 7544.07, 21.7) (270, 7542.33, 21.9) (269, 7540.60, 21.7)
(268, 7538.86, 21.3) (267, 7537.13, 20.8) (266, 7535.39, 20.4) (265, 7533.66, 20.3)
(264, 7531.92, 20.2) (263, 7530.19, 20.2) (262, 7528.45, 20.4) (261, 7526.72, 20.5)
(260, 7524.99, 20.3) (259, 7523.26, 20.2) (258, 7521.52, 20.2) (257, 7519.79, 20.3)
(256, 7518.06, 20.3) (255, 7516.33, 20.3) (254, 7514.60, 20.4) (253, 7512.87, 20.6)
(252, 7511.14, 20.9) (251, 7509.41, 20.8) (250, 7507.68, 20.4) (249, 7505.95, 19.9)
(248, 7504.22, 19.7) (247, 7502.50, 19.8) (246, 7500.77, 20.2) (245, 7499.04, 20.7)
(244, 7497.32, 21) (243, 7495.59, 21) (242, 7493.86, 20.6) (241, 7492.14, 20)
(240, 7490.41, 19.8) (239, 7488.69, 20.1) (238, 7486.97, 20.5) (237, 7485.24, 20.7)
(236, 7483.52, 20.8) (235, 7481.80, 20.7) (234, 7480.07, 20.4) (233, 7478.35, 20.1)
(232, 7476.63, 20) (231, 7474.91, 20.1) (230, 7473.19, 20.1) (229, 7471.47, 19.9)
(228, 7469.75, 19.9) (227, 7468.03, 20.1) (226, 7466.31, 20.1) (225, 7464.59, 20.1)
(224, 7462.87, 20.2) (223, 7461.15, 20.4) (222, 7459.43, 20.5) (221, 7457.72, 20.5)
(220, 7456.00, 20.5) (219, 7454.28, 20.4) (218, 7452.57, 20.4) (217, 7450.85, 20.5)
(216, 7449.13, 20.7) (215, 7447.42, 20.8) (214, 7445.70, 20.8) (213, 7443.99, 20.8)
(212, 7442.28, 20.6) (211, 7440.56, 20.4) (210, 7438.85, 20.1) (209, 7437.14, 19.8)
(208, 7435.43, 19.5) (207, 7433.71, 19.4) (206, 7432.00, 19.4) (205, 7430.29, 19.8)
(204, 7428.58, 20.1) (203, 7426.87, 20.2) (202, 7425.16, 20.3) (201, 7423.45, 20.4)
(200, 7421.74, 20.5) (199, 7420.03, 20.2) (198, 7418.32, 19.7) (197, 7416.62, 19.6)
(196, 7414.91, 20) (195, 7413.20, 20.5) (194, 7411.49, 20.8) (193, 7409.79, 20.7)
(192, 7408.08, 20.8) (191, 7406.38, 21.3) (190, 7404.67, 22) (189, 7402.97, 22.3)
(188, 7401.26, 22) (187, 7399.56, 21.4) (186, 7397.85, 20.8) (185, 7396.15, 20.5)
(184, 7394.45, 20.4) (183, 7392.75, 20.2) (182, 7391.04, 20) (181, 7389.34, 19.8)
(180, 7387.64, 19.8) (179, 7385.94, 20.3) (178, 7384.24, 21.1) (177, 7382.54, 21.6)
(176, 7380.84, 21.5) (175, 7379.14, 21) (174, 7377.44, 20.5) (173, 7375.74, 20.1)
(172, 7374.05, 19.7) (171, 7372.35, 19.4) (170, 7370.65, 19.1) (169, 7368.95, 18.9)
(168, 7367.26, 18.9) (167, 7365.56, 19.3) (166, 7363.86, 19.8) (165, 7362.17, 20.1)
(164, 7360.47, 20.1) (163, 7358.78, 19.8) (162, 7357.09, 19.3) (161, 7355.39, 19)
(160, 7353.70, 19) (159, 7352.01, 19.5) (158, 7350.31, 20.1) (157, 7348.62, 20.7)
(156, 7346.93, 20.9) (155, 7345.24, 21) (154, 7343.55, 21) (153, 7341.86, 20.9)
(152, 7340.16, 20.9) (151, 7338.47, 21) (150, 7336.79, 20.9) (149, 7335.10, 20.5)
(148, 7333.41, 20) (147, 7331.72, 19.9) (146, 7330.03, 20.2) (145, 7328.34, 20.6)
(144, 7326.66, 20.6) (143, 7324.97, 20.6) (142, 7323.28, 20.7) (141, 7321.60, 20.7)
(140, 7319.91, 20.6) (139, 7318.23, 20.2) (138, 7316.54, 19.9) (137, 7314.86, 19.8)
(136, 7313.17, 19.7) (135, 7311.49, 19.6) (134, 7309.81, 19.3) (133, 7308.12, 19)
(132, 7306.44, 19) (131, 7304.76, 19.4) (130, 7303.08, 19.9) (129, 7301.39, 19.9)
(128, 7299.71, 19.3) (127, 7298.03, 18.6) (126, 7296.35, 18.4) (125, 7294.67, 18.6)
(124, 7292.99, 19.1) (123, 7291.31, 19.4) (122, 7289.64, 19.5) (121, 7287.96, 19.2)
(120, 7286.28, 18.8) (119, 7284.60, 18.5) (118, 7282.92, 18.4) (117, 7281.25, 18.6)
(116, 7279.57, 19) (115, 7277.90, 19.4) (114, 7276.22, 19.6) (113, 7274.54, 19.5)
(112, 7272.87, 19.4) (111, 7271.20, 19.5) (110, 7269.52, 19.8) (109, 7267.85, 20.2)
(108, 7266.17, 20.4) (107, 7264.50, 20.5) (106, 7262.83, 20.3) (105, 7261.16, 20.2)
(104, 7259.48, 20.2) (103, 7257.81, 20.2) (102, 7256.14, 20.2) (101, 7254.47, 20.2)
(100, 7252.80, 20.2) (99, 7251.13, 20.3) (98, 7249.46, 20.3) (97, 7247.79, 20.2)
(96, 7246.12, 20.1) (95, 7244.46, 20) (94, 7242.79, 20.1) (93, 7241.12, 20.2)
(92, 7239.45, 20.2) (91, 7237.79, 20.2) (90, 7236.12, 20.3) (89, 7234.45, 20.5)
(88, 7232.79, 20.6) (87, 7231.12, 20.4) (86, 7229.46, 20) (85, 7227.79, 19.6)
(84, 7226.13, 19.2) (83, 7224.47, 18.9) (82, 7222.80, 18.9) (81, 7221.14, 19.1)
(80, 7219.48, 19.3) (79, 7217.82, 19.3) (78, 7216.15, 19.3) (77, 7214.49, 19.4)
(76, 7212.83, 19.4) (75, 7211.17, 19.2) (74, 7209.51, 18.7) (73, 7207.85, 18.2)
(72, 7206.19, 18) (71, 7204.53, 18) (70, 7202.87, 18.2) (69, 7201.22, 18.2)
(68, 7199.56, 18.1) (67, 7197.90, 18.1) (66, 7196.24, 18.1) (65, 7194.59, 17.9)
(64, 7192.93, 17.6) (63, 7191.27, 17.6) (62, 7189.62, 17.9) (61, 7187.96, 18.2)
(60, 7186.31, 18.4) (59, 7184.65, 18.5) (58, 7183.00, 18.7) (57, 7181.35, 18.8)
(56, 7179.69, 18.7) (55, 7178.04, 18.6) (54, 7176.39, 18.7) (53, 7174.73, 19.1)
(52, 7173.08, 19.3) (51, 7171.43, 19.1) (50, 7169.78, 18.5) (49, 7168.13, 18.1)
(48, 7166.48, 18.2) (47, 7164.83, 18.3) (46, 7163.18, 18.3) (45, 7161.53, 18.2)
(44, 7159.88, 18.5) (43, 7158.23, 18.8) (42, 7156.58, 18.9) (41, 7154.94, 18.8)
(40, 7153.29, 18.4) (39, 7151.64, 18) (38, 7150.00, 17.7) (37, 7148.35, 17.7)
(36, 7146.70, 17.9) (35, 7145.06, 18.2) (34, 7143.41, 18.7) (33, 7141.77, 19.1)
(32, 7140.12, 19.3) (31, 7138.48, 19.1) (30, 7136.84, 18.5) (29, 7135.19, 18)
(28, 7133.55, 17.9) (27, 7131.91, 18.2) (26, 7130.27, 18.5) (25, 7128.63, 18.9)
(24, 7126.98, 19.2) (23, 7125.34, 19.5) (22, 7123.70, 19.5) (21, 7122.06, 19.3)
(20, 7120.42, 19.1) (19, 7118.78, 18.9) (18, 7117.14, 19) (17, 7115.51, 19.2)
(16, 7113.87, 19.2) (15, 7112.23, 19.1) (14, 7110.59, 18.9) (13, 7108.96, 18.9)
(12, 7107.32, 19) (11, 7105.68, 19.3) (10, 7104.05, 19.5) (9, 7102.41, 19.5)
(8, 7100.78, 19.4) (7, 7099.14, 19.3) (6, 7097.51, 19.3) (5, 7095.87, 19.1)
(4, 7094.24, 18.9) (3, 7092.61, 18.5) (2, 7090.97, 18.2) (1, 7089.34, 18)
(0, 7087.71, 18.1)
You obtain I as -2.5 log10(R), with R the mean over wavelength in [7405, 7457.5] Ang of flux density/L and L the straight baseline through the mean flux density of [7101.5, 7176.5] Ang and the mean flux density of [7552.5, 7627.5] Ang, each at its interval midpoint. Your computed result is -0.04 mag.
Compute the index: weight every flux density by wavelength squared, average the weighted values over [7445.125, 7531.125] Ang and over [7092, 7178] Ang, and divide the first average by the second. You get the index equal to 1.2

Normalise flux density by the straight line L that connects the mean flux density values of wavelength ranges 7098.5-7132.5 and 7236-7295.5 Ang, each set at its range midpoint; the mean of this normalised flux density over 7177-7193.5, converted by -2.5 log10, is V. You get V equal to 0.06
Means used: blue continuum 19.1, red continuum 19.7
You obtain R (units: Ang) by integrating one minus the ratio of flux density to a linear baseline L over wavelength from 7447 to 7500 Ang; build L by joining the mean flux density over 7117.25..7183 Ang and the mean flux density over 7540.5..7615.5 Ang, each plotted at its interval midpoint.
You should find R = -1.2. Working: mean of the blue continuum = 18.6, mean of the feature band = 20.4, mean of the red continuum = 20.3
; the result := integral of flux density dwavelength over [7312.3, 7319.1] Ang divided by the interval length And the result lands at 19.9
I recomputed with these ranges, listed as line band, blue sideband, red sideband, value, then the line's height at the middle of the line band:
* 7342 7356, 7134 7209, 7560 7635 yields -0.06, 19.1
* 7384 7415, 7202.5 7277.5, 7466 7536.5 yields -0.04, 20.1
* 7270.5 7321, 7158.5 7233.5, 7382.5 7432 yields 0.01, 19.6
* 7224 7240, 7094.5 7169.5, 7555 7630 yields -0.05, 19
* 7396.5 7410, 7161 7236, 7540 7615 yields -0.09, 19.6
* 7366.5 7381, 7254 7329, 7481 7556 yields 0.01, 20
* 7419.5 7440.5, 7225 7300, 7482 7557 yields 0.02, 20.3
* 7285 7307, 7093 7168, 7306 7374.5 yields 0.03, 19.7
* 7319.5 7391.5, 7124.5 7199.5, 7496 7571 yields -0.04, 19.6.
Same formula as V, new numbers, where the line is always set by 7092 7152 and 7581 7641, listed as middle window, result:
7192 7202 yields 0.06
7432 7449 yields -0.04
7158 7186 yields 0.02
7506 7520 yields -0.04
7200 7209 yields 0.05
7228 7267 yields -0.06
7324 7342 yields -0.07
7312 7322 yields -0.05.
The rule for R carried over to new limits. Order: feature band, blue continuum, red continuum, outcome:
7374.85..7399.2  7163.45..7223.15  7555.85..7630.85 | -1.63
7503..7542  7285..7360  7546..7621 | -0.75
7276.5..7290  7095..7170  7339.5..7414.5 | 0.56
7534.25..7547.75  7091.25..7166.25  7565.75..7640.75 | -1.02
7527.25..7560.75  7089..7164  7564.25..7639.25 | -1.64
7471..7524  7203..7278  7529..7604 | -0.03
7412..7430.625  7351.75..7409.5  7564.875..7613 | 0.12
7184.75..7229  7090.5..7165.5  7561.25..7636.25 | 0.94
